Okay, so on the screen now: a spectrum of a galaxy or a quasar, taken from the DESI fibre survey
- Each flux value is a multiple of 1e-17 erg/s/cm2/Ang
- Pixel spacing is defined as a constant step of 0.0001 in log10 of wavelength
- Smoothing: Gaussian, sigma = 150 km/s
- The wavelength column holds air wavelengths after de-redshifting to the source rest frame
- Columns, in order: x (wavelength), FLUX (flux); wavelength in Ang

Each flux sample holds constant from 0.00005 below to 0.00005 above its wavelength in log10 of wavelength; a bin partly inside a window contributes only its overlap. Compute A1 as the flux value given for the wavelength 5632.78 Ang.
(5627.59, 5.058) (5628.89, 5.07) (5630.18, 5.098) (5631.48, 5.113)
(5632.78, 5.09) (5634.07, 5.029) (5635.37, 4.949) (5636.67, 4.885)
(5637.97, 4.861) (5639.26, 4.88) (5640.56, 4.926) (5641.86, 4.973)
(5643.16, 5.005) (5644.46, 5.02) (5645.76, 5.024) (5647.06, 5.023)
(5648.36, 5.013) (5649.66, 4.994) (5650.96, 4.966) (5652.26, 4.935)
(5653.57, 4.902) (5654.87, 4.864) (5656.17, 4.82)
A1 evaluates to 5.09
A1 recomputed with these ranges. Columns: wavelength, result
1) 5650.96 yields 4.966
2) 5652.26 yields 4.935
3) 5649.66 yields 4.994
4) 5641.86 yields 4.973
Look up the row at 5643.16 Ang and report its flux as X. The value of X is 5.005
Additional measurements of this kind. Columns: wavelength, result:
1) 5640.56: 4.926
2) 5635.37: 4.949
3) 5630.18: 5.098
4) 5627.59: 5.058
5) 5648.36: 5.013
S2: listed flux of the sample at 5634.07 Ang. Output 5.029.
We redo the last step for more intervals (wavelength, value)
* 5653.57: 4.902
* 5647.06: 5.023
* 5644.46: 5.02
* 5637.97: 4.861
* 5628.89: 5.07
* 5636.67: 4.885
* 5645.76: 5.024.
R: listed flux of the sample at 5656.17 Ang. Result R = 4.82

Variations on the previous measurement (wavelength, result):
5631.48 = 5.113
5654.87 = 4.864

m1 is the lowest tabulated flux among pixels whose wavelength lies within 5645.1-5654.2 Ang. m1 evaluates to 4.902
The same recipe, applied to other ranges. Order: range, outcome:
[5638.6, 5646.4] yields 4.88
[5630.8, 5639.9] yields 4.861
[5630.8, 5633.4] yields 5.09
